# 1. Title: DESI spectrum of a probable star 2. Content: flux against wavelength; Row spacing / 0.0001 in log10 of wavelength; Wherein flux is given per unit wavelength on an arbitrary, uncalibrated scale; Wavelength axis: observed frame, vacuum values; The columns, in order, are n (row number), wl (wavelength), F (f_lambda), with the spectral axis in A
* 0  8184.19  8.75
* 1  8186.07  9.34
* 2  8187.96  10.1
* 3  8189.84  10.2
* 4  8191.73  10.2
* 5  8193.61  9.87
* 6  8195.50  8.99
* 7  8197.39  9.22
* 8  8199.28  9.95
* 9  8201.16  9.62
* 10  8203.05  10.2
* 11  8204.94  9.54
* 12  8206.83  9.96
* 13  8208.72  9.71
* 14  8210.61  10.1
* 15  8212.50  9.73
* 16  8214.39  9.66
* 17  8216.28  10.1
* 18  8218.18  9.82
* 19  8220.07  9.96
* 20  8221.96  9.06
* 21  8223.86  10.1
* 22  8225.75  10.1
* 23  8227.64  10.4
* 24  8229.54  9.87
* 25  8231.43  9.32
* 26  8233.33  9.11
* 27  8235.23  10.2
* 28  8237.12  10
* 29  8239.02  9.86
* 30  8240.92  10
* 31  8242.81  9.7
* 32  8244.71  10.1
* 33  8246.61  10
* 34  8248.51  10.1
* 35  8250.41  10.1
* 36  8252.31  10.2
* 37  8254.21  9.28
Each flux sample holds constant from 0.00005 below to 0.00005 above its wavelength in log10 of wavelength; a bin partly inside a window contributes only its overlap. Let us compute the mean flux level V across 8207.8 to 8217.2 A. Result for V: 9.86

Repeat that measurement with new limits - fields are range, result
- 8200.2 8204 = 9.93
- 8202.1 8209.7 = 9.85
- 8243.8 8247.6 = 10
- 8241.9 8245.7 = 9.89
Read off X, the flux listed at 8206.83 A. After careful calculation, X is 9.96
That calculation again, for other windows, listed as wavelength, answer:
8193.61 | 9.87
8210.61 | 10.1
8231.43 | 9.32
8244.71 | 10.1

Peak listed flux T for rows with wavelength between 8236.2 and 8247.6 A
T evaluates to 10.1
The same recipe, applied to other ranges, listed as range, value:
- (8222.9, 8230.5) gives 10.4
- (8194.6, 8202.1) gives 9.95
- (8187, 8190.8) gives 10.2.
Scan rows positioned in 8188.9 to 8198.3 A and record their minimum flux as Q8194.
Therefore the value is 8.99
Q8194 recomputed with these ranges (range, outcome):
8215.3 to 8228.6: 9.06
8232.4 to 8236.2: 9.11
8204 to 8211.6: 9.54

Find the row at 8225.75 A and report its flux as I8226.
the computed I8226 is 10.1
